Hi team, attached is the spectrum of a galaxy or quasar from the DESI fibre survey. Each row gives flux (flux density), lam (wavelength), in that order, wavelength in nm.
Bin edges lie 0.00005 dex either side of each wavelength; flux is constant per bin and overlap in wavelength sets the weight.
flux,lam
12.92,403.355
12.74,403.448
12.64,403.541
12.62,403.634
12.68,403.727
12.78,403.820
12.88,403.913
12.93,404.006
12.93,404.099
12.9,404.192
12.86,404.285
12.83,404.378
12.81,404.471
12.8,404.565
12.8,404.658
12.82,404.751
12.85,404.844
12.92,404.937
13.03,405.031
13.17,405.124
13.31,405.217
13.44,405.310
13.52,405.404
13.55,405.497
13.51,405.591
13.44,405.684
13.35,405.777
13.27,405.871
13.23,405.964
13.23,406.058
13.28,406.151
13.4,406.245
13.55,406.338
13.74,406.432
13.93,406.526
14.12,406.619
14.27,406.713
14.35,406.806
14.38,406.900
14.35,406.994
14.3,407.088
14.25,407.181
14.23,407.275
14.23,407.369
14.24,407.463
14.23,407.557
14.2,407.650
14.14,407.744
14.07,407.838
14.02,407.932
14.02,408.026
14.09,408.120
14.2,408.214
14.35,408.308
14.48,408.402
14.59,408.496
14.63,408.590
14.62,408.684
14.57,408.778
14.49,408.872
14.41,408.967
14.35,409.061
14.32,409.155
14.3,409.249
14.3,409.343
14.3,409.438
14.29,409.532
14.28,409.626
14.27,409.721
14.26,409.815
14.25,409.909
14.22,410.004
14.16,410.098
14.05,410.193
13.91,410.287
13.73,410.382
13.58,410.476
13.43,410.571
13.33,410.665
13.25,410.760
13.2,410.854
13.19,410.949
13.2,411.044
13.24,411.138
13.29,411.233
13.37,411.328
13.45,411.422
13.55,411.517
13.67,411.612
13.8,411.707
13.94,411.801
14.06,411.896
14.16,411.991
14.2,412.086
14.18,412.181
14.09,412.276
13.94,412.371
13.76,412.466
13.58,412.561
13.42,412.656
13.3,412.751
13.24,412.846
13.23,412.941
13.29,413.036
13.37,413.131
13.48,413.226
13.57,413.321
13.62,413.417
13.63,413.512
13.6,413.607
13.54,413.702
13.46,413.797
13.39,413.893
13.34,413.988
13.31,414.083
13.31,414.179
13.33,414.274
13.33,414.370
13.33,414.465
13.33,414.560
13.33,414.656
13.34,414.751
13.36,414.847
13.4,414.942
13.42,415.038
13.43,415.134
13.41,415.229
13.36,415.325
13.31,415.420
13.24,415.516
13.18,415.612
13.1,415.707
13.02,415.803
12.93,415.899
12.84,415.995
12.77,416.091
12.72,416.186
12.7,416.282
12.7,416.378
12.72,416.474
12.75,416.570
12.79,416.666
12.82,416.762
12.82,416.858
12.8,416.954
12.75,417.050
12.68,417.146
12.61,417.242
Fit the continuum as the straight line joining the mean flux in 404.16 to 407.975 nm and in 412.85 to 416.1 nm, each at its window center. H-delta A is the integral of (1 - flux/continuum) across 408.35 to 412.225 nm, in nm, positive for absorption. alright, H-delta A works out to -0.15 nm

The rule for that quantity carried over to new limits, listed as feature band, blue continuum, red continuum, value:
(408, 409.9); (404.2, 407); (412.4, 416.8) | -0.15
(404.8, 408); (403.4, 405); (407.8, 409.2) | -0.03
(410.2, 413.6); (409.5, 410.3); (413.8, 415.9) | 0.06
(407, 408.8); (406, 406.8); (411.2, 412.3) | -0.07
